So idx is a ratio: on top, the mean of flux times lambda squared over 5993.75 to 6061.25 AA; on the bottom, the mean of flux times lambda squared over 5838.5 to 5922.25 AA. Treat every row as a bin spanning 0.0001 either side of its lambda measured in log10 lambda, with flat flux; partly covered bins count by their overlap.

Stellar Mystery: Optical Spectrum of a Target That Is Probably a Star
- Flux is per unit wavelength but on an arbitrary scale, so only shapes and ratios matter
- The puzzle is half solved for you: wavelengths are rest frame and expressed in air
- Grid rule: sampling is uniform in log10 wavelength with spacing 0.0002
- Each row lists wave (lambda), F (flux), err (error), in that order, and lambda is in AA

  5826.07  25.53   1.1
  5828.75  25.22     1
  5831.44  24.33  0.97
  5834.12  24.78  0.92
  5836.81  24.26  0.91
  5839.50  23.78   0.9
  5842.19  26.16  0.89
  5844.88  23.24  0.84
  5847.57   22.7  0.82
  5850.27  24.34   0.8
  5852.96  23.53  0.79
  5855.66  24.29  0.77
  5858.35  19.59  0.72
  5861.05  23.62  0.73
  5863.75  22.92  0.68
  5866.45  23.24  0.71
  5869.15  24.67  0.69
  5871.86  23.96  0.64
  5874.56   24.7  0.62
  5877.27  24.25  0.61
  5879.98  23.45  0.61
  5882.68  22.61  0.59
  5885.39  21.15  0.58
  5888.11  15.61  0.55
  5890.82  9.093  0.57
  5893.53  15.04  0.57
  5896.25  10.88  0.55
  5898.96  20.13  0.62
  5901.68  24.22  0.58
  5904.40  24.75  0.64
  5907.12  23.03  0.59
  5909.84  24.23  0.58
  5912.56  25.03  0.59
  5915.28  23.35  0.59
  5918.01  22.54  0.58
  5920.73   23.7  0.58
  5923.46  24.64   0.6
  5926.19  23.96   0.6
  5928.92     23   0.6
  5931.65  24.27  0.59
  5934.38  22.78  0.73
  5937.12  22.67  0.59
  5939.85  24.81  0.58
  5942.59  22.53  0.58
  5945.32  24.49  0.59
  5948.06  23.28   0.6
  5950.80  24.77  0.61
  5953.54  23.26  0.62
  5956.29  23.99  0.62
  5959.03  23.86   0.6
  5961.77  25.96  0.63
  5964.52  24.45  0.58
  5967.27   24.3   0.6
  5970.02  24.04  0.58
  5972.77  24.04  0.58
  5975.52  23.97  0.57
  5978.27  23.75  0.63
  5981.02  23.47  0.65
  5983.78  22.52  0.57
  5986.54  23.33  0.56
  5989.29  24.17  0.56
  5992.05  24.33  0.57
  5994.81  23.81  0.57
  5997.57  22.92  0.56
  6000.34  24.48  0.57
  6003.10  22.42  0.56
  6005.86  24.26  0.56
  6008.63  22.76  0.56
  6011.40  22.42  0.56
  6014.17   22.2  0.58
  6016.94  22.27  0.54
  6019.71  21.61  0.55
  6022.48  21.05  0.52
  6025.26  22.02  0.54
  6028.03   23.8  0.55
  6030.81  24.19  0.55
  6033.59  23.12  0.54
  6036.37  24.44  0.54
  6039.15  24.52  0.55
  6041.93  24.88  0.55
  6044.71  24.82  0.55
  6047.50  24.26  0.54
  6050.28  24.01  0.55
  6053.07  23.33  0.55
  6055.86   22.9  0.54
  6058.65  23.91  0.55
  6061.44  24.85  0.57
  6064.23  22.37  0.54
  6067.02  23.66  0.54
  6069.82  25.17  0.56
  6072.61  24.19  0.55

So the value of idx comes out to 1.1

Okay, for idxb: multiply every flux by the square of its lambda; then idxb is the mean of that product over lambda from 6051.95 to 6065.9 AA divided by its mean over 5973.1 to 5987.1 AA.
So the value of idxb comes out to 1.0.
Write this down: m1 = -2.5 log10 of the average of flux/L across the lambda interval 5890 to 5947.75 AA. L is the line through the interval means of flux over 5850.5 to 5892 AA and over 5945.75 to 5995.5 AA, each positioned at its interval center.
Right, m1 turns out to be 0.04 mag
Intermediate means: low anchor 21.9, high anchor 24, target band 22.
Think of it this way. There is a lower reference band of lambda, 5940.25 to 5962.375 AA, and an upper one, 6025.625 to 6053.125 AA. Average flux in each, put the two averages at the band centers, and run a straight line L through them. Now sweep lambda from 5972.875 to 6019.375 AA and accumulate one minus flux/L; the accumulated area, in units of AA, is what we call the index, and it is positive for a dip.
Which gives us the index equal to 1.44 AA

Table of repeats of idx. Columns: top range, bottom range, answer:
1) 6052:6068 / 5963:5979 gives 1.00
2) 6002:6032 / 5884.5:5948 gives 1.08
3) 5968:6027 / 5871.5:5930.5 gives 1.11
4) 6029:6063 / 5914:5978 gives 1.04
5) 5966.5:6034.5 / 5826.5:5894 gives 1.08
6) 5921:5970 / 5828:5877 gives 1.04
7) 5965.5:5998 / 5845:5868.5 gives 1.07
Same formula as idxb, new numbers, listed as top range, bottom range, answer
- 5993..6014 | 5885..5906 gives 1.38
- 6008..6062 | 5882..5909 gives 1.31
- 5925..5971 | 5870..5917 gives 1.16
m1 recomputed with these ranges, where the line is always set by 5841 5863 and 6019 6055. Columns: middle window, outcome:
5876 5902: 0.263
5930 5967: -0.020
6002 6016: 0.035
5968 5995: -0.011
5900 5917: -0.025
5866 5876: -0.036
